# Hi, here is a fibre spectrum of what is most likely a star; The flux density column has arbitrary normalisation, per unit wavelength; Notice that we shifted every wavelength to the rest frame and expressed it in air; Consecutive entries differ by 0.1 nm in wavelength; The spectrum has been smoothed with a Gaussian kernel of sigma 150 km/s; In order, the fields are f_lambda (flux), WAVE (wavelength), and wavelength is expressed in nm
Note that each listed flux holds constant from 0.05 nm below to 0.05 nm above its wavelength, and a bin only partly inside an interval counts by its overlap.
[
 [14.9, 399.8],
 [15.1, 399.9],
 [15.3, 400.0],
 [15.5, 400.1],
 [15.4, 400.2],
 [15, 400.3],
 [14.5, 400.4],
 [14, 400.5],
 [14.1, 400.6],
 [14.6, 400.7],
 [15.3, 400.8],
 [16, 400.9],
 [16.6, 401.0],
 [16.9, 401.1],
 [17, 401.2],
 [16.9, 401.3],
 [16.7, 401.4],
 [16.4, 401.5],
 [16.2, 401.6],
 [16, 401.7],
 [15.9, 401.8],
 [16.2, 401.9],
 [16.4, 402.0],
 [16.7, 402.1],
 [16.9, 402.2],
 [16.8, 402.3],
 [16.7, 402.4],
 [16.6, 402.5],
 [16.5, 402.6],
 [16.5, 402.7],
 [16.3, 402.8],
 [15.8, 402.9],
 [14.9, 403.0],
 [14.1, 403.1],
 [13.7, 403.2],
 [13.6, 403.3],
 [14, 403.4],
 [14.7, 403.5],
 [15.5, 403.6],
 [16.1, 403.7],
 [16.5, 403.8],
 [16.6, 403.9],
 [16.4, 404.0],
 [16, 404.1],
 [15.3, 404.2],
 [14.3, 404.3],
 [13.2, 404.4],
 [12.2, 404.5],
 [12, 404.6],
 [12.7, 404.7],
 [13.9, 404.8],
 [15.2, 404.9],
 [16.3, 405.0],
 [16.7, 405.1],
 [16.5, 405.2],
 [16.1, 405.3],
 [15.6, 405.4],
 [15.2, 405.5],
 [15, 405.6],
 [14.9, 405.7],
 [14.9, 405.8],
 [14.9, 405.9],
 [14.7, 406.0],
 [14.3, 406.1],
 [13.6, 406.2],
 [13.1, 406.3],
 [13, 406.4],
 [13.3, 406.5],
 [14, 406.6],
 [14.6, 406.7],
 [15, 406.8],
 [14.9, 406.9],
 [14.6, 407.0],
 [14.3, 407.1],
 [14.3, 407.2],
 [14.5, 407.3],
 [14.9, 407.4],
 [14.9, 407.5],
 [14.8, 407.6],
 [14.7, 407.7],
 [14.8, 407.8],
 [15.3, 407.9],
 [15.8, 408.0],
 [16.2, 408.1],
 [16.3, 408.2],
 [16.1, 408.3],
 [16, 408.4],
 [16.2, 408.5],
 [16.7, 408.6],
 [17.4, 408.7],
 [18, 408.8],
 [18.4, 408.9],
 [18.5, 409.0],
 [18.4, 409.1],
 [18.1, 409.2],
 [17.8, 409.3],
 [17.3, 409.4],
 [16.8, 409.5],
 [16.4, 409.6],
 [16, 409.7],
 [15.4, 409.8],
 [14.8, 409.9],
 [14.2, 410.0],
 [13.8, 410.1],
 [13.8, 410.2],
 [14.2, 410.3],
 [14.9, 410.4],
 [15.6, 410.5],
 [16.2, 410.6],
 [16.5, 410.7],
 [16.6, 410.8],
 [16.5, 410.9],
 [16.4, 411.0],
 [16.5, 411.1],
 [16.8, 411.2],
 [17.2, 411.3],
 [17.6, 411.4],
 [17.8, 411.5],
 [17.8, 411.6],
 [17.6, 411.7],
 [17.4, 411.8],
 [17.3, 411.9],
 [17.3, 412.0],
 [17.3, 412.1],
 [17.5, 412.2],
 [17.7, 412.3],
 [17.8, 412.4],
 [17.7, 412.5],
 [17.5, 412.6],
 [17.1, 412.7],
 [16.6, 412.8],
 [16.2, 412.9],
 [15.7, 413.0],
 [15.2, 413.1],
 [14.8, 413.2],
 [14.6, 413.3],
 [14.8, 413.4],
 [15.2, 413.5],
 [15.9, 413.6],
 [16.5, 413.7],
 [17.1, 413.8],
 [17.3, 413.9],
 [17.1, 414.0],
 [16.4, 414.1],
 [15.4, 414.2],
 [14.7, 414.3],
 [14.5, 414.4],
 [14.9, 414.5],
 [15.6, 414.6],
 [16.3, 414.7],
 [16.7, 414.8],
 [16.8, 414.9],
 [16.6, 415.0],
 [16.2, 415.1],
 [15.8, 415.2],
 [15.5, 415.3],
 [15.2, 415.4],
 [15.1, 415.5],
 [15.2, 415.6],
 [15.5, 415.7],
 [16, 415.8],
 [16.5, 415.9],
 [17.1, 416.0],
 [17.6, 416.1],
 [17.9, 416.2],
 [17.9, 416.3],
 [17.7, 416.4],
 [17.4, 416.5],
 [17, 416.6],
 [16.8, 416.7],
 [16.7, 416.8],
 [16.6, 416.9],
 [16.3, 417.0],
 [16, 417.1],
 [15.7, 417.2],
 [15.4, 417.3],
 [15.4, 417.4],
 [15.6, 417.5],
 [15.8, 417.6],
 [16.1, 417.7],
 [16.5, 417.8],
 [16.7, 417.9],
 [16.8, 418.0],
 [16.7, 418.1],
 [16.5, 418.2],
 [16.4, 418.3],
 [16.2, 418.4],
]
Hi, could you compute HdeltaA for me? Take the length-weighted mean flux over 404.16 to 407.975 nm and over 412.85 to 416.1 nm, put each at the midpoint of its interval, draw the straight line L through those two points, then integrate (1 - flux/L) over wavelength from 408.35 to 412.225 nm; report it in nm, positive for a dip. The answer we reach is -0.37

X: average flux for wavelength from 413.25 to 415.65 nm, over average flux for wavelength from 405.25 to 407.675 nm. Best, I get 1.09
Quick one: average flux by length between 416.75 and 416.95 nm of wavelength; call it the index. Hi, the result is 16.6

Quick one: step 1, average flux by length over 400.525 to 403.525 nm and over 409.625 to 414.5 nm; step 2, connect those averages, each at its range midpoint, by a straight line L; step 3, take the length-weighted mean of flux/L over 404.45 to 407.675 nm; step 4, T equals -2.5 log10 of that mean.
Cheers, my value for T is 0.10 mag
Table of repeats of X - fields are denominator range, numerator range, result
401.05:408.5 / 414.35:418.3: 1.07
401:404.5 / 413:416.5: 1.02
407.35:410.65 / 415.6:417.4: 1.04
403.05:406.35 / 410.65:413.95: 1.13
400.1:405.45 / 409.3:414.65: 1.05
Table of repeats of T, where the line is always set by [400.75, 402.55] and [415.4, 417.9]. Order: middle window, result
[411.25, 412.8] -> -0.07 mag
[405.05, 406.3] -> 0.09 mag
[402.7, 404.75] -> 0.12 mag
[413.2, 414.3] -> 0.03 mag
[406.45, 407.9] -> 0.13 mag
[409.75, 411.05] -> 0.08 mag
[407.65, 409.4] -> -0.02 mag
